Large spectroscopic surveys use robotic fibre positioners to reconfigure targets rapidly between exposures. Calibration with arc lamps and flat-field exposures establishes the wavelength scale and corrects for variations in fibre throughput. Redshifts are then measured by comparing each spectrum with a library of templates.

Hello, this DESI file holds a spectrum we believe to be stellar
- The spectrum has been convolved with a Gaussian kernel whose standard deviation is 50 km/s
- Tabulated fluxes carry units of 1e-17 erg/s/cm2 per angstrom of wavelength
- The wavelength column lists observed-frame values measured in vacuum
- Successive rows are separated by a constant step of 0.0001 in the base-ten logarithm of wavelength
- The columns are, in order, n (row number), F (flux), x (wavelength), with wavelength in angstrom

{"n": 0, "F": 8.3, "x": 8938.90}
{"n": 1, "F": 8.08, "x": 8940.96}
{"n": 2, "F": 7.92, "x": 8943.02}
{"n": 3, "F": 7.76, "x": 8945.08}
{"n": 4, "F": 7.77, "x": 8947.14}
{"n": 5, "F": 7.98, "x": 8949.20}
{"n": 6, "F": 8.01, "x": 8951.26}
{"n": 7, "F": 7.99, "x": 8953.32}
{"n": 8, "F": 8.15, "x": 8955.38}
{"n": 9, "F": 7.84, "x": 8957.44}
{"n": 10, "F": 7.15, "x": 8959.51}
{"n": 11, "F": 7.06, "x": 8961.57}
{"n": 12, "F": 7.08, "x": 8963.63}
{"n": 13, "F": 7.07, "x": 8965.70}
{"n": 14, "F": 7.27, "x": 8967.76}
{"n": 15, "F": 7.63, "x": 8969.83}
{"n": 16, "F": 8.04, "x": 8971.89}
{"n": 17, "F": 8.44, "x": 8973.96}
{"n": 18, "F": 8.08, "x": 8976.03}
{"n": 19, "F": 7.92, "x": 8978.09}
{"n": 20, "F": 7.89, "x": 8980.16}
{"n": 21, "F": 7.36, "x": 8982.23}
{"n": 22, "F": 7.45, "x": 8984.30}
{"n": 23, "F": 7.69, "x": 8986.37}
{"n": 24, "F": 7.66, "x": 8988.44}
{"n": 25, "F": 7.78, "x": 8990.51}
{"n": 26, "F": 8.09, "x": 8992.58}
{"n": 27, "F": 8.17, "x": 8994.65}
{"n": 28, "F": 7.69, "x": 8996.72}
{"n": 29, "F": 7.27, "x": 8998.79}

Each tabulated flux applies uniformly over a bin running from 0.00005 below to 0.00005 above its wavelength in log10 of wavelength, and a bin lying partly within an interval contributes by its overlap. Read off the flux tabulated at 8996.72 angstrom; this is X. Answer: 7.69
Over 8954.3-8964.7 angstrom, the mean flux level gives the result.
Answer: 7.46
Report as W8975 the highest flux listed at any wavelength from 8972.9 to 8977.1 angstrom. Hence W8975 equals 8.44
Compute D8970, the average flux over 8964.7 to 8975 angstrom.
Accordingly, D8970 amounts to 7.69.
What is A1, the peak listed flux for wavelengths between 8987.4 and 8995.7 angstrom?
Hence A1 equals 8.17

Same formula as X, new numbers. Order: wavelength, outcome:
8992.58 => 8.09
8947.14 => 7.77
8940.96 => 8.08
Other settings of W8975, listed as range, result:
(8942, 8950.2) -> 7.98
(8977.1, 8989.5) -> 7.92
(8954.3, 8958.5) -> 8.15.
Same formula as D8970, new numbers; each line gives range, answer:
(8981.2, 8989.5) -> 7.54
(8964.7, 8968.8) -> 7.17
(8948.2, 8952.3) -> 8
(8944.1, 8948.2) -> 7.77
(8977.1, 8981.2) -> 7.9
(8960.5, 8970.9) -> 7.23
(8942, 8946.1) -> 7.84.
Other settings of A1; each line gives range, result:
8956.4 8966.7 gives 7.84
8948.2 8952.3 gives 8.01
